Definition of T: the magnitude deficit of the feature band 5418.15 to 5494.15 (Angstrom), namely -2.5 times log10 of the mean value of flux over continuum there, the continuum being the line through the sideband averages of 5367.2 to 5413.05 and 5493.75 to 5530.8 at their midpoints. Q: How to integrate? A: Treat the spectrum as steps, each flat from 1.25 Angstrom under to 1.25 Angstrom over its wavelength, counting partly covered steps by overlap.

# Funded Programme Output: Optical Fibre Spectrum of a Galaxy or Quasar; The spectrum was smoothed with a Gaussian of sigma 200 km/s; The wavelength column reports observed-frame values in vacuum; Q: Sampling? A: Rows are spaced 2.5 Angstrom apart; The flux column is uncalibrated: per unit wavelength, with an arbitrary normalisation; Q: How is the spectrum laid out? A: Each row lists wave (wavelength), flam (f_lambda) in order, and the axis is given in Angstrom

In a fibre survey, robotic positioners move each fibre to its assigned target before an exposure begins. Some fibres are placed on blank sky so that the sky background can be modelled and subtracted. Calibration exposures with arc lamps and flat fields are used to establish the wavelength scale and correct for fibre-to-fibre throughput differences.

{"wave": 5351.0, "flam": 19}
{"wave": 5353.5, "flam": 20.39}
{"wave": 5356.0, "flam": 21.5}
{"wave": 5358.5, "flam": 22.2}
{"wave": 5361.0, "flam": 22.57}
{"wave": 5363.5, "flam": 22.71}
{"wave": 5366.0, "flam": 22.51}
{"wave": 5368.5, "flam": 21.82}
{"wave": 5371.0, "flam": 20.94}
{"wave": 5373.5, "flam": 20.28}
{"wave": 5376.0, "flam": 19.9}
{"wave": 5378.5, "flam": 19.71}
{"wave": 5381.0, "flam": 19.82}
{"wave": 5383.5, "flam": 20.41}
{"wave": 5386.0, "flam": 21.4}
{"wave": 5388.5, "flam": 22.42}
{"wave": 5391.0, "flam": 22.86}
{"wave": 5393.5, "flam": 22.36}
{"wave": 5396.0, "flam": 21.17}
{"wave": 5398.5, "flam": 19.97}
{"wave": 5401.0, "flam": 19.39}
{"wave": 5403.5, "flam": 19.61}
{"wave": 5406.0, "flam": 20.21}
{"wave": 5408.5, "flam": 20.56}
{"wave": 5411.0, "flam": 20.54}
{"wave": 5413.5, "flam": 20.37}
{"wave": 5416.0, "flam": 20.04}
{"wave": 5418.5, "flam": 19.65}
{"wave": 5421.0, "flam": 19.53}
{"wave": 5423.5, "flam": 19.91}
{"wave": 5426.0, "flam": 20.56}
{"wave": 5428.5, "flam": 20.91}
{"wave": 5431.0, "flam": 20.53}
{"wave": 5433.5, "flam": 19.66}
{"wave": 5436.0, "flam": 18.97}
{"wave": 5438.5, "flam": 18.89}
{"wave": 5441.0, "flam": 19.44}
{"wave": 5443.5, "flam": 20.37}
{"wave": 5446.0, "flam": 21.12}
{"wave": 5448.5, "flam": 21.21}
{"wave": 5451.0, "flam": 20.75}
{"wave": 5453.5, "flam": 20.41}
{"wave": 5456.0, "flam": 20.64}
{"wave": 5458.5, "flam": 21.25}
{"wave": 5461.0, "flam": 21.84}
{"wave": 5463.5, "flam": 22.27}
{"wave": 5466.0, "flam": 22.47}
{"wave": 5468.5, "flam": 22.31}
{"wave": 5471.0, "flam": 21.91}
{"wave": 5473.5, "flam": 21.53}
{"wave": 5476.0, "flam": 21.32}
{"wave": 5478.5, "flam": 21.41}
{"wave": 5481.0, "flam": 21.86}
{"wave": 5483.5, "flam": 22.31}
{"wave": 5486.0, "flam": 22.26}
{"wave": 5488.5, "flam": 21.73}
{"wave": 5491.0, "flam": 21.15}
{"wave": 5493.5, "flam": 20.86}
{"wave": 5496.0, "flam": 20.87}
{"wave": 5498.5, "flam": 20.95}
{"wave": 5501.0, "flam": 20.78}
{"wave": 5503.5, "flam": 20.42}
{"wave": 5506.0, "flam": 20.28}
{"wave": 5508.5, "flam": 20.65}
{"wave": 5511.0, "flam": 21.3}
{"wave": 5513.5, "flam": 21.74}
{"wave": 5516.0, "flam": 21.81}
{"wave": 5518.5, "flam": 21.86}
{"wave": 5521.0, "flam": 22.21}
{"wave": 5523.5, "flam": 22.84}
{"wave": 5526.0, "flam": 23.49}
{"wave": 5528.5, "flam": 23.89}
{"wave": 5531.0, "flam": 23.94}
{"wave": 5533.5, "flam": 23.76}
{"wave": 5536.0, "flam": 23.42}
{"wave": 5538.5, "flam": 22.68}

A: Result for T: 0.02 mag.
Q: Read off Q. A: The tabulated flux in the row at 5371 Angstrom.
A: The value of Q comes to 20.94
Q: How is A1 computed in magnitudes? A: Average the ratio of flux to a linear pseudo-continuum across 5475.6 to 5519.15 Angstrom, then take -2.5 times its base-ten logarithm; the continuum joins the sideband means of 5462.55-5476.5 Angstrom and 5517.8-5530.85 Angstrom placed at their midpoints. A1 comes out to 0.059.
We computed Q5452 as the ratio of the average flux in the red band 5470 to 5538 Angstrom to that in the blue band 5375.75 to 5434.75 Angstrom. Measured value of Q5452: 1.1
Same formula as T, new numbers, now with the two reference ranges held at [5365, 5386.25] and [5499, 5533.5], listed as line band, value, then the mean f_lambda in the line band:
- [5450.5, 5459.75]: 0.03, 20.8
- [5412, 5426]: 0.06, 20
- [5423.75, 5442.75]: 0.07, 19.9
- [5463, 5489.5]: -0.02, 21.9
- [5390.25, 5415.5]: 0.02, 20.6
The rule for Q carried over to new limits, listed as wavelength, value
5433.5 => 19.66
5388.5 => 22.42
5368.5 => 21.82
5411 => 20.54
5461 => 21.84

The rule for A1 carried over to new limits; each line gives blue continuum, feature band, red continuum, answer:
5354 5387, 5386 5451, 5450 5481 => 0.05 mag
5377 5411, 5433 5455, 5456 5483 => 0.07 mag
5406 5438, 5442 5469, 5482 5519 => -0.04 mag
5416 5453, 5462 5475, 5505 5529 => -0.06 mag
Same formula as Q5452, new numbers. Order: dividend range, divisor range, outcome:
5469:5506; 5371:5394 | 1.02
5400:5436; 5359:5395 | 0.94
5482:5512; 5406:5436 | 1.05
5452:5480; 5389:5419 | 1.05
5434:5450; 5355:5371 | 0.90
